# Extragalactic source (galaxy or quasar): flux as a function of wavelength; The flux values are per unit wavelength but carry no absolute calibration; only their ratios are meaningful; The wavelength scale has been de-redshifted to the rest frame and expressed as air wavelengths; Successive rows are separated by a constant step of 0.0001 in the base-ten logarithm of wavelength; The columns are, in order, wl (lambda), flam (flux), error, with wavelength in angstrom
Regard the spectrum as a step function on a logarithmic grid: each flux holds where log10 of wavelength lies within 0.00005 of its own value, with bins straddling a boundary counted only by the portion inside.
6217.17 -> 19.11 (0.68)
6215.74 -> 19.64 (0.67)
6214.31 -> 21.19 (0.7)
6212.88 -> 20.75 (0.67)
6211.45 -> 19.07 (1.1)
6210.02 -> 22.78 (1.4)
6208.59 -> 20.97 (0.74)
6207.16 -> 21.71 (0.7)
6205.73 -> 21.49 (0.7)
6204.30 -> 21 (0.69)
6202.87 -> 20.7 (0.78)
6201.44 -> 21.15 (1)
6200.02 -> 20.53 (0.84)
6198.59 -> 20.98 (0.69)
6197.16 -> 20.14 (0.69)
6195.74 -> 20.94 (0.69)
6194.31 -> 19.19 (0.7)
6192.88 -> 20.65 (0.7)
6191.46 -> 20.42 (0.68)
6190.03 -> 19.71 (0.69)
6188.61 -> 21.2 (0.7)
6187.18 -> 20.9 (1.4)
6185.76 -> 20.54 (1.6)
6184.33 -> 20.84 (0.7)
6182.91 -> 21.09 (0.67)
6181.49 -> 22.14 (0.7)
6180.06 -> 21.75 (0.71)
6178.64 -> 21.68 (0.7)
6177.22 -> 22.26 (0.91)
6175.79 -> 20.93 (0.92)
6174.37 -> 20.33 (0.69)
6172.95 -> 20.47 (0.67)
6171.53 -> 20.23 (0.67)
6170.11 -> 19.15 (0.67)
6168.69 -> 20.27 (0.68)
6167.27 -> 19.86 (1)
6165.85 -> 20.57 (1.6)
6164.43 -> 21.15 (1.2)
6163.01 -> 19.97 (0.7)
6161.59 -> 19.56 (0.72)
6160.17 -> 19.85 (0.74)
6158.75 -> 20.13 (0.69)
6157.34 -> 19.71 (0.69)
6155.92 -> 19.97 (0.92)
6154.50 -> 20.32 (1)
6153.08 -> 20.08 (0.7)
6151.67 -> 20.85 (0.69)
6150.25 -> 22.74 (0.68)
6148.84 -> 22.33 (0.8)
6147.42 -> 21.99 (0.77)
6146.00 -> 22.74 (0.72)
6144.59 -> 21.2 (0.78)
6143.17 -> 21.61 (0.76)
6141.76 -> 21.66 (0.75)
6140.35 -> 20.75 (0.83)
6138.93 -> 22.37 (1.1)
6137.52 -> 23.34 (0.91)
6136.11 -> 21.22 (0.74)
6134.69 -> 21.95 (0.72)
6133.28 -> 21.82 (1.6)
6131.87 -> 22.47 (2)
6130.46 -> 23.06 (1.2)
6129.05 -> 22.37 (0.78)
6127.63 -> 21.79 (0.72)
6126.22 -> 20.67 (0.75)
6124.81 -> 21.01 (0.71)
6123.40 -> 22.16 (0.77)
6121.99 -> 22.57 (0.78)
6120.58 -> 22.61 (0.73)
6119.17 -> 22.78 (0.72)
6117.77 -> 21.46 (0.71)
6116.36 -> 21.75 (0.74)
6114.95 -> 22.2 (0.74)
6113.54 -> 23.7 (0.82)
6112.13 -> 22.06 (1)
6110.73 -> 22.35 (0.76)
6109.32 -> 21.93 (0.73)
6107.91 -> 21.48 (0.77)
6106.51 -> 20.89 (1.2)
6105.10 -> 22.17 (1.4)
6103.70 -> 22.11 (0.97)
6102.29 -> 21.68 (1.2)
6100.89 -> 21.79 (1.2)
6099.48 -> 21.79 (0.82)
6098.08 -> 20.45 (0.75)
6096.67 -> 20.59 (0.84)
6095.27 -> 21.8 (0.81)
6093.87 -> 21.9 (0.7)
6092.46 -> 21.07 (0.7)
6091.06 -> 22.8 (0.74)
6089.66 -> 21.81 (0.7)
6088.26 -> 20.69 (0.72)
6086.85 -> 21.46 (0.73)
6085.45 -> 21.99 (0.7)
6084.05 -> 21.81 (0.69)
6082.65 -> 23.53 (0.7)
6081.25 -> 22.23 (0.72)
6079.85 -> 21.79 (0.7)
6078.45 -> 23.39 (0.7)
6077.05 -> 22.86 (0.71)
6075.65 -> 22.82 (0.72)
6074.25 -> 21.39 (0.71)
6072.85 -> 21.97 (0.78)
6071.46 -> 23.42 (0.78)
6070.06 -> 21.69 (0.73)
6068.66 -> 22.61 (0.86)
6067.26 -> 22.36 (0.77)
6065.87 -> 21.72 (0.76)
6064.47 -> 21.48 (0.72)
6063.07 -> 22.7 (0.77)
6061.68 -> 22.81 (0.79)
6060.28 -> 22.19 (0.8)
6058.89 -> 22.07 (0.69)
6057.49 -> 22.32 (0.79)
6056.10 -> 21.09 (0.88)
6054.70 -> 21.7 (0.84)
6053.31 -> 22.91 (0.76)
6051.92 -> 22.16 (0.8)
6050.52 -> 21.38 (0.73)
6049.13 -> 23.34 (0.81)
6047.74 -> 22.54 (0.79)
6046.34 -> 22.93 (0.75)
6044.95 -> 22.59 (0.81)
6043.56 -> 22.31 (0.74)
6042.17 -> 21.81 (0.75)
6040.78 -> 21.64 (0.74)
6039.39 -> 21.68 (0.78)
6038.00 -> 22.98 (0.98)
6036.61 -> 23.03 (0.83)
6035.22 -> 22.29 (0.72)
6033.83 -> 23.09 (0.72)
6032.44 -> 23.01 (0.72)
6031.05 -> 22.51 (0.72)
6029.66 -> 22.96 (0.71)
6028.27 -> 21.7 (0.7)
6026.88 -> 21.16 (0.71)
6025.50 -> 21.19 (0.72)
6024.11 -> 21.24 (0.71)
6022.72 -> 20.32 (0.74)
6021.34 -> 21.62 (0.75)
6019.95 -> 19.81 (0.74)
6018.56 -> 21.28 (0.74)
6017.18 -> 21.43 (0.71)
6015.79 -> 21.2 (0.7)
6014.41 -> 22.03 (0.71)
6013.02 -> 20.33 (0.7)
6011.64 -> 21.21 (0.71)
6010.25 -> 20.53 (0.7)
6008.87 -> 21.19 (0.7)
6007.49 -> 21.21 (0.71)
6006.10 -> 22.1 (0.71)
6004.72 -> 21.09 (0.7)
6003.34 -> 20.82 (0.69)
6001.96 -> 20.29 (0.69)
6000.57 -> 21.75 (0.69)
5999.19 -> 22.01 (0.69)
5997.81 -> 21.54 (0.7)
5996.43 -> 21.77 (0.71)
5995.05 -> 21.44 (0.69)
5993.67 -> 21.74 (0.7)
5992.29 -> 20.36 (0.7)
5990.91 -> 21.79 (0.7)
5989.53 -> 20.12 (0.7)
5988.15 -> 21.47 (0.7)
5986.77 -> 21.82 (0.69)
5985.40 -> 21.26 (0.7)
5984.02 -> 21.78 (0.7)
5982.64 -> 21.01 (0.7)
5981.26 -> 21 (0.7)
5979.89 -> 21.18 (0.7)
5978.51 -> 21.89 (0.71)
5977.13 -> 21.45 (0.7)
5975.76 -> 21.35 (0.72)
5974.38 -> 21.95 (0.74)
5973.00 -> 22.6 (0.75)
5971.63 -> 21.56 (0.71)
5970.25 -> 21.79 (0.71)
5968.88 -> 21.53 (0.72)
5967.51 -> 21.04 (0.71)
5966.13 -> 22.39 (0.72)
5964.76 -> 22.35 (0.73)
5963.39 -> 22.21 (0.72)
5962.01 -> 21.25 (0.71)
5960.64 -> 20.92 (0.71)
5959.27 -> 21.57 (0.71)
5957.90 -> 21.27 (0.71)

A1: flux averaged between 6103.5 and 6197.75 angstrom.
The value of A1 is 21.3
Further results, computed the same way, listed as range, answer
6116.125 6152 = 22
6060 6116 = 22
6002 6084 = 22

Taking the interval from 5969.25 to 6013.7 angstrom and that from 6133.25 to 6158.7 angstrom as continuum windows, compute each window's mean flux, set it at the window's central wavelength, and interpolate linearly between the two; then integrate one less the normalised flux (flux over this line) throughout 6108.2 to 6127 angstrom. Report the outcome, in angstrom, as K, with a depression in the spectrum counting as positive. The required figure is -0.6 angstrom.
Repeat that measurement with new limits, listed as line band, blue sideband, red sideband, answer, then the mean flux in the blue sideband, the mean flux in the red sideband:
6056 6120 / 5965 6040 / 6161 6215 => -2.6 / 21.5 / 20.7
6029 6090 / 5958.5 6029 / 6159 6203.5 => -3.5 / 21.4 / 20.6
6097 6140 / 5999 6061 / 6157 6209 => -1.7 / 21.8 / 20.7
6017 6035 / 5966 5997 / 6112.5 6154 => 0.0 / 21.5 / 22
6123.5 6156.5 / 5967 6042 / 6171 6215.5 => -1.0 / 21.5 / 20.9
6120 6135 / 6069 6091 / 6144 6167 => -0.5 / 22.2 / 20.8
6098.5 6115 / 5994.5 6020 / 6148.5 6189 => -0.8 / 21.2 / 20.7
